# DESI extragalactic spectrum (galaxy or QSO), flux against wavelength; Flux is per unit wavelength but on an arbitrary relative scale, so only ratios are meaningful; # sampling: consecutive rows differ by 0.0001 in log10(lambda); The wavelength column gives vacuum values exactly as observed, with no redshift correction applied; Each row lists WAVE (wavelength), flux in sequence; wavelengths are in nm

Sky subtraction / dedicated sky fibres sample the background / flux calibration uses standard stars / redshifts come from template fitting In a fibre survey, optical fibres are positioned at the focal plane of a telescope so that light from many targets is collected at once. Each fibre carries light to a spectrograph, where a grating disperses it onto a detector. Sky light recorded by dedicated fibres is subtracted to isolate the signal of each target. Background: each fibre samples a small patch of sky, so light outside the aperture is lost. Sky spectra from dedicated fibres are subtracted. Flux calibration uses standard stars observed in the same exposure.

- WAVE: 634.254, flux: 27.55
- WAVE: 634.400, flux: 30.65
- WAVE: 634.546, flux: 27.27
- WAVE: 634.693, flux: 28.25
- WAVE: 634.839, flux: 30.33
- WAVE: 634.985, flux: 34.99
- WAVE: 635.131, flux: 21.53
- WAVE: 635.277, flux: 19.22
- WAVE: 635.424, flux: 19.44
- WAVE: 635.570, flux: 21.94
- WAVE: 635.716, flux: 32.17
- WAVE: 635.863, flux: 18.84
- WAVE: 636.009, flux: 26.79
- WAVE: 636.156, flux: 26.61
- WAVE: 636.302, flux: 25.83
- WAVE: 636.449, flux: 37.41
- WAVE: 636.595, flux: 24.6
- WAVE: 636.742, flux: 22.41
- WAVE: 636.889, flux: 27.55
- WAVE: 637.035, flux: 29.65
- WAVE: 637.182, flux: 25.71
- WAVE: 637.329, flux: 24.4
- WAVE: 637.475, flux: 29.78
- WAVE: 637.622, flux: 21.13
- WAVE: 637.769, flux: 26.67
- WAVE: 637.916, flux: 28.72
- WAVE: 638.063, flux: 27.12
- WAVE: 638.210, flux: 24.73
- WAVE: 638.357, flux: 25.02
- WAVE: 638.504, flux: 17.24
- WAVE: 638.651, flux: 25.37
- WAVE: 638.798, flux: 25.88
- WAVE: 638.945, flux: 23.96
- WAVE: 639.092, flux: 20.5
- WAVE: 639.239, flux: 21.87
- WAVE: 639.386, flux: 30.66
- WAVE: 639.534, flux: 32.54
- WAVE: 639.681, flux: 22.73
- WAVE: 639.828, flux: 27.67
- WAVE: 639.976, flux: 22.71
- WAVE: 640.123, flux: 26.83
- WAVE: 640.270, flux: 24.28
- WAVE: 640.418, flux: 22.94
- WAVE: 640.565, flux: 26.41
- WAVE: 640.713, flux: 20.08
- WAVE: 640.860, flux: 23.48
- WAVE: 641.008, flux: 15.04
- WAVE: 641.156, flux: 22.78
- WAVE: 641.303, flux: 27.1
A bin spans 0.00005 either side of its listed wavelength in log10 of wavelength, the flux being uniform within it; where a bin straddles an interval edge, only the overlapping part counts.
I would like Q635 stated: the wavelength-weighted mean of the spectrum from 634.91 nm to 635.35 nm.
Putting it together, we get 25.3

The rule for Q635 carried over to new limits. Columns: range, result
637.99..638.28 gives 25.9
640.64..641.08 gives 19.6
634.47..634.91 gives 28.6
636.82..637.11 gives 28.6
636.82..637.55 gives 27.4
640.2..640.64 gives 24.5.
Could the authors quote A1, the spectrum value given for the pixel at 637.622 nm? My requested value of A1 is 21.13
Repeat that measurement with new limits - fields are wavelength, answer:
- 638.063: 27.12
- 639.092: 20.5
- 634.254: 27.55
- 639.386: 30.66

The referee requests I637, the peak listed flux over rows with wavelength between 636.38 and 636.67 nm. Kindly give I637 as 37.41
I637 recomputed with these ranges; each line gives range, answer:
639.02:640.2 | 32.54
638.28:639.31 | 25.88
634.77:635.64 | 34.99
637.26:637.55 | 29.78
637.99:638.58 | 27.12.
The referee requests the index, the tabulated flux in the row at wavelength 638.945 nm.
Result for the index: 23.96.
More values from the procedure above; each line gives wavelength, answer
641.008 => 15.04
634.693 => 28.25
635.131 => 21.53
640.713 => 20.08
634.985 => 34.99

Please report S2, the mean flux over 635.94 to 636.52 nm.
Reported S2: 29.1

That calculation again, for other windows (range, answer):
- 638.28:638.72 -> 22.5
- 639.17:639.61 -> 28.4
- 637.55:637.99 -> 25.5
